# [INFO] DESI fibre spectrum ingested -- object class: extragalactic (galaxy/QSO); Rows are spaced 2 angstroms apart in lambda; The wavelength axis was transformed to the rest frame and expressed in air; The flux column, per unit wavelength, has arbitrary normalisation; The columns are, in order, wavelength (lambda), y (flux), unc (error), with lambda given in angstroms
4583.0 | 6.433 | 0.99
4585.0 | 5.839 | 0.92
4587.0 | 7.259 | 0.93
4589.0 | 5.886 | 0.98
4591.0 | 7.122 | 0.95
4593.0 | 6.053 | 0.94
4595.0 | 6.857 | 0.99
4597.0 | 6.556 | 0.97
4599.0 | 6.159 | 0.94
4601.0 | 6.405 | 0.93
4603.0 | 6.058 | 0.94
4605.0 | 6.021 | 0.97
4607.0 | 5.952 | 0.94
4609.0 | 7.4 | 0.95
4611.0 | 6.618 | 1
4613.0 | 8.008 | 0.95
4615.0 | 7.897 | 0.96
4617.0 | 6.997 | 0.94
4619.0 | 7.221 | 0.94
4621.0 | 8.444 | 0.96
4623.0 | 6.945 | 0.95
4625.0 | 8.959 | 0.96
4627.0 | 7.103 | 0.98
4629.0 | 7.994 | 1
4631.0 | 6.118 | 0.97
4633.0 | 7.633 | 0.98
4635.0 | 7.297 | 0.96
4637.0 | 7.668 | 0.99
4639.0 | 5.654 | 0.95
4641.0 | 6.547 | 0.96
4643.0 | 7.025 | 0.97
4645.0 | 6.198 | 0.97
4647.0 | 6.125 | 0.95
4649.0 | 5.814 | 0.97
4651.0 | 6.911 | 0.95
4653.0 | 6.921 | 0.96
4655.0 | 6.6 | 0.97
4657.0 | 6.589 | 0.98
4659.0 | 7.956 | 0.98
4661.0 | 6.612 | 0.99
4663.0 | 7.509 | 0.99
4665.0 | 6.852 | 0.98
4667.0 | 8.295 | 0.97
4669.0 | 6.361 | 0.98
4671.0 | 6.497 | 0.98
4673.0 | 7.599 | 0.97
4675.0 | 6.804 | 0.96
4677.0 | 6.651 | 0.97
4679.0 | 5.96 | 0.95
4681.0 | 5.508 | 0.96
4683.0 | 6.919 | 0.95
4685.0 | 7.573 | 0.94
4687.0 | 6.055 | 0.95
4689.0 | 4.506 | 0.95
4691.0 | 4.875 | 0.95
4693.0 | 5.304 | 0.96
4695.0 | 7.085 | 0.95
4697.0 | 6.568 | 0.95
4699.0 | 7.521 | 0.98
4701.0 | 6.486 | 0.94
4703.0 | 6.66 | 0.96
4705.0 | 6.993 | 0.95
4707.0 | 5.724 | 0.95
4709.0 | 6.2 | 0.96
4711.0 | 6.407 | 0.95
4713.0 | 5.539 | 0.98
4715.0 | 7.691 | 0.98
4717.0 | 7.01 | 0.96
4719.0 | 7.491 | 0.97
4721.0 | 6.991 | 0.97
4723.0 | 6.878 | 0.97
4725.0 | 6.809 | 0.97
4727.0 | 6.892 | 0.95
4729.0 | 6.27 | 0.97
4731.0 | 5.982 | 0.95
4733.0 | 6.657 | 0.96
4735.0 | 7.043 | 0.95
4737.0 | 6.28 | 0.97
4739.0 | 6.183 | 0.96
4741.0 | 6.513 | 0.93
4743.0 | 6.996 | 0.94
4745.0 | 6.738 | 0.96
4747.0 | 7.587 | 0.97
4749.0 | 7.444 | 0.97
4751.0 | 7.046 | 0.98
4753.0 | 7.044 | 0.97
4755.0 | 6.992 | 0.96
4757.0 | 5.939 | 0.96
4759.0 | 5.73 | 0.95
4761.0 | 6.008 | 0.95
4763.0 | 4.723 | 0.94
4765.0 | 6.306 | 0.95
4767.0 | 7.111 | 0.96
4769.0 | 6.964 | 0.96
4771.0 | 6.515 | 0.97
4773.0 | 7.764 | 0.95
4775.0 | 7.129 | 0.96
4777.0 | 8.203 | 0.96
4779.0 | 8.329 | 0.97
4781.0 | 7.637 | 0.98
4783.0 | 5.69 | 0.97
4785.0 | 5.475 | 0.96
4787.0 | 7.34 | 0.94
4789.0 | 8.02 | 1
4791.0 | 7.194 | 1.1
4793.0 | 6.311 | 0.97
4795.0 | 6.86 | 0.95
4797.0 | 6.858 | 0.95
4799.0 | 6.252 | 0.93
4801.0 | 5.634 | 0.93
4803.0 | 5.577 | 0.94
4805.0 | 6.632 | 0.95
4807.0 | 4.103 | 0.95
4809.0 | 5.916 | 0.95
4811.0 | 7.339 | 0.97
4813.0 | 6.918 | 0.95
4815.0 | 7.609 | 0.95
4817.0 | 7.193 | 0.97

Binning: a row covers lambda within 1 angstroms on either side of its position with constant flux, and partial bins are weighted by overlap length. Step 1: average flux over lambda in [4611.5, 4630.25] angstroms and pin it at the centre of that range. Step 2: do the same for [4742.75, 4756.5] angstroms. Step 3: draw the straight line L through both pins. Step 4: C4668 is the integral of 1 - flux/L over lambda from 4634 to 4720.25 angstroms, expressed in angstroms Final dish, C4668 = 9.30 angstroms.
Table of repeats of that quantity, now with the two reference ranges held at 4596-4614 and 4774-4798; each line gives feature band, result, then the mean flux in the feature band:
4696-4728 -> 0.6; 6.74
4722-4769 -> 2.6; 6.58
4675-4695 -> 2.3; 6.03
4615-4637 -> -2.9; 7.5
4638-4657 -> 0.8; 6.43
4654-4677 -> -1.0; 7.04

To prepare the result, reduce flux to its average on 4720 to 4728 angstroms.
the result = 6.89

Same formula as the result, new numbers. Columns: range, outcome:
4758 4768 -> 5.98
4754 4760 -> 6.22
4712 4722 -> 6.94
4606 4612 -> 6.66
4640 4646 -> 6.59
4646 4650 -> 5.97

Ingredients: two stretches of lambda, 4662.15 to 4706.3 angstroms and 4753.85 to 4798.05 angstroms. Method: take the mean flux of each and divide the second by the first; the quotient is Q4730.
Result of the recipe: 1.03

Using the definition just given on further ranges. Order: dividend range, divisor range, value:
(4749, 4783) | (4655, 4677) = 0.97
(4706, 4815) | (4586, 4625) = 0.97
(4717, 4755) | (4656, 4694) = 1.04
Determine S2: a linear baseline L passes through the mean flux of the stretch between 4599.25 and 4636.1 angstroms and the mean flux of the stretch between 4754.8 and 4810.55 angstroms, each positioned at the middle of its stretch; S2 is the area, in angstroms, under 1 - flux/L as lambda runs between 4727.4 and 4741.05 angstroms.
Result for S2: 0.59 angstroms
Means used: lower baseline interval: 7.15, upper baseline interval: 6.54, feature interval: 6.43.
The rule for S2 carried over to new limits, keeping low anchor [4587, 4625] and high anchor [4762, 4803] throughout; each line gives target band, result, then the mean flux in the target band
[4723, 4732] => 0.4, 6.53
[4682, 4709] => 2.0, 6.32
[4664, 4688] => 0.3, 6.76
